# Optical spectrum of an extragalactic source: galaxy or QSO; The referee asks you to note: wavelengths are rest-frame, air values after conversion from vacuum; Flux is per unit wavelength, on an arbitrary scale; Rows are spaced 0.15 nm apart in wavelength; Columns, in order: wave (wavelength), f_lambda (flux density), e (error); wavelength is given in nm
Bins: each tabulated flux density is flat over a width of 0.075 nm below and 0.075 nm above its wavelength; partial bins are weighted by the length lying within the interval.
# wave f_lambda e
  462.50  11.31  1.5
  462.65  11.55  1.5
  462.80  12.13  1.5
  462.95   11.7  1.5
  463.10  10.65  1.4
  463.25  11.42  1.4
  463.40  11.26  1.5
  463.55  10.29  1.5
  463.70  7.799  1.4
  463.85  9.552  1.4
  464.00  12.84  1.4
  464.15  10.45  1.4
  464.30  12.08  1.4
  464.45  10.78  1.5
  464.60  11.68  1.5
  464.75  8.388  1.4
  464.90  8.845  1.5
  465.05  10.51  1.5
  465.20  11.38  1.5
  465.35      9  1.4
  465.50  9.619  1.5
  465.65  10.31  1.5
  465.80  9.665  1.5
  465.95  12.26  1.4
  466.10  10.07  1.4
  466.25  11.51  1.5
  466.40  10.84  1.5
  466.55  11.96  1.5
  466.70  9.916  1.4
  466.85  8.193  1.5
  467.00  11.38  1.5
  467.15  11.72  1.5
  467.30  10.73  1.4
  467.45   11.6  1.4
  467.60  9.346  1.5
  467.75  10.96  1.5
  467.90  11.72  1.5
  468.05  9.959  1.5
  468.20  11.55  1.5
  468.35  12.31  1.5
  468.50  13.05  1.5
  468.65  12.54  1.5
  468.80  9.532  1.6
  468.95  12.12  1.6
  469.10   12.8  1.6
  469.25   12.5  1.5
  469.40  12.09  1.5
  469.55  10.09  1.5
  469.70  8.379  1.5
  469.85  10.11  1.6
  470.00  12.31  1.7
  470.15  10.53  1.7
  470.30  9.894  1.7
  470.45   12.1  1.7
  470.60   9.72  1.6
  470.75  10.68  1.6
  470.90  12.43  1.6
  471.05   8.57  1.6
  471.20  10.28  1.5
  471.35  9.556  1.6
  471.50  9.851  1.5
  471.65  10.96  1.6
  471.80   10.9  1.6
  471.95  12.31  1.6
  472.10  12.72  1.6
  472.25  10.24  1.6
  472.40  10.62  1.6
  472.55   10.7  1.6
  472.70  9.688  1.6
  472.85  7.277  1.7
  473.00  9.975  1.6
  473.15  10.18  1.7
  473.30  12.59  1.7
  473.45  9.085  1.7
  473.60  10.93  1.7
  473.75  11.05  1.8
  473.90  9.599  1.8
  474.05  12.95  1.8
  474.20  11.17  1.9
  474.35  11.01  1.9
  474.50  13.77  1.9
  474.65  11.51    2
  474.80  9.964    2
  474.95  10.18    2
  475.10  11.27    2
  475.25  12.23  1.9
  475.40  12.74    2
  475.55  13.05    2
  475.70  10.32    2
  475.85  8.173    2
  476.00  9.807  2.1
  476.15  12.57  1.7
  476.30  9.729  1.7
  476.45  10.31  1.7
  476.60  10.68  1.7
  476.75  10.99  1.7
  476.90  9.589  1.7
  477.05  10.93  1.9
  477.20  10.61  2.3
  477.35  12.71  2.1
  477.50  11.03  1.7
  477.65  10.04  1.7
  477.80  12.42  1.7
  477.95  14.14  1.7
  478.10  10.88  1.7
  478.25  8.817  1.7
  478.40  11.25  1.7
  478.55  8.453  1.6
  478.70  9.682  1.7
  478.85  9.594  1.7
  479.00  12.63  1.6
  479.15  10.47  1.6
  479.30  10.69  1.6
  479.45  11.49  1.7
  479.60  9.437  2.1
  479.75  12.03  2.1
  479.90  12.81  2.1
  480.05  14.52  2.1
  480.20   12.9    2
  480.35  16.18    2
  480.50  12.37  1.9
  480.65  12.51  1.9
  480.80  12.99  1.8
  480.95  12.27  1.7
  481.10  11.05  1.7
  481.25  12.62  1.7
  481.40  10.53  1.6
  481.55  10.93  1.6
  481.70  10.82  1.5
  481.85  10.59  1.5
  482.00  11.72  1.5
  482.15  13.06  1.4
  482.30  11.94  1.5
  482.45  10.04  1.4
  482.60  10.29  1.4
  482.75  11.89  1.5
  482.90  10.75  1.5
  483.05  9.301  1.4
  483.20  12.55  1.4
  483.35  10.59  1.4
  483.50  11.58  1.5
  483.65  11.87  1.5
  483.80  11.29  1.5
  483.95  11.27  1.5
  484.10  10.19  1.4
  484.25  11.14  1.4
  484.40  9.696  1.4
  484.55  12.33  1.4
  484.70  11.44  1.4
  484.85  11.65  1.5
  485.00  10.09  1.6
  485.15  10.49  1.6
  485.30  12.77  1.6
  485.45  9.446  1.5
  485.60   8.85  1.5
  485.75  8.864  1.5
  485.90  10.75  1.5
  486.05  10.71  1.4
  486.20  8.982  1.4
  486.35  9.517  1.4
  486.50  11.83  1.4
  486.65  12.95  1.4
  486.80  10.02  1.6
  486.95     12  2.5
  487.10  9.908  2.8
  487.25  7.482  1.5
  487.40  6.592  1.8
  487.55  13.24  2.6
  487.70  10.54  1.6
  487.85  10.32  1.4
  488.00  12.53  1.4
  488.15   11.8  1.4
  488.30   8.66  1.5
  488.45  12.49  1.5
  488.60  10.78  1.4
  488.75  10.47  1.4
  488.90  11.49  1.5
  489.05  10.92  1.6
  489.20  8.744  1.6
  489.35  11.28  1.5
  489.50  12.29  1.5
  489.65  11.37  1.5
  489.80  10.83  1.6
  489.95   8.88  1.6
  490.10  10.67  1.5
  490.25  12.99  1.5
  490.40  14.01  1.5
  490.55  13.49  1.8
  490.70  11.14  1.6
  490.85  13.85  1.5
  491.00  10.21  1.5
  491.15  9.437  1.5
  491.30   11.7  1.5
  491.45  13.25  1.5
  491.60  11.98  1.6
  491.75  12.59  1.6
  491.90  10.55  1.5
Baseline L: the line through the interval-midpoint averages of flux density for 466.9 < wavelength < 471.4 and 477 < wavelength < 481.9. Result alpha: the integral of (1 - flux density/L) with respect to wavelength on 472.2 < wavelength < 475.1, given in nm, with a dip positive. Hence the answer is 0.15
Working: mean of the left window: 11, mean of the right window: 11.5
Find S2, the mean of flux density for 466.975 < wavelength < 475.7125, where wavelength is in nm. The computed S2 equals 11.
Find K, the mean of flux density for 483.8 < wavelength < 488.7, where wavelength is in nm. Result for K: 10.6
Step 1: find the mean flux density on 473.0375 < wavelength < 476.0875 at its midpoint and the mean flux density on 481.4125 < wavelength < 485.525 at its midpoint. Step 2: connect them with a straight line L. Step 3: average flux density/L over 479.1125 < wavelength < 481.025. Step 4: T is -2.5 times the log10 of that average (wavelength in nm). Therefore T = -0.12 mag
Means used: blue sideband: 11.1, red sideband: 11.1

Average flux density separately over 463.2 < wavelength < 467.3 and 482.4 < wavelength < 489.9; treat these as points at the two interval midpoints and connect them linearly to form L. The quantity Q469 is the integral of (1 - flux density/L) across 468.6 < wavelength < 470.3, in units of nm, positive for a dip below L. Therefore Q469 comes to -0.09 nm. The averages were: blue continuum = 10.5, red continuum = 10.7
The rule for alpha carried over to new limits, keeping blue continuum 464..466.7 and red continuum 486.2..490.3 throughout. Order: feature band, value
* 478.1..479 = 0.06 nm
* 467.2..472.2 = -0.20 nm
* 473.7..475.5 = -0.14 nm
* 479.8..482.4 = -0.40 nm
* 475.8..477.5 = 0.01 nm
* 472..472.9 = 0.02 nm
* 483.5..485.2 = -0.06 nm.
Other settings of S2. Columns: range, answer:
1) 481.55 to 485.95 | 10.9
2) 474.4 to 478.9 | 10.9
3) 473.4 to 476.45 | 11.1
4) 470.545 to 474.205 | 10.6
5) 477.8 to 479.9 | 10.9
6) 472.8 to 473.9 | 10.2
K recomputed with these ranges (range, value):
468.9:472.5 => 10.9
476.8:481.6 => 11.5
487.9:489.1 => 11.1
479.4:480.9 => 12.7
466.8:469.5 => 11.4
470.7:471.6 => 10.2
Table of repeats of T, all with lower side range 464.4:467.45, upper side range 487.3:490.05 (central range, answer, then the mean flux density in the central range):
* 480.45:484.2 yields -0.07 mag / 11.4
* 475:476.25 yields -0.06 mag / 11.2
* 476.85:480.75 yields -0.09 mag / 11.5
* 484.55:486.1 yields 0.01 mag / 10.6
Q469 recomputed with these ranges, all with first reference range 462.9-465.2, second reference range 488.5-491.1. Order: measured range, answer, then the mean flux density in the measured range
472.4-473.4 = 0.07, 10.1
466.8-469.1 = -0.11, 11.2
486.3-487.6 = 0.11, 10.4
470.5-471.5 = 0.05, 10.2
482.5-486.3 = 0.16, 10.7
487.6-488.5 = 0.02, 11.1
